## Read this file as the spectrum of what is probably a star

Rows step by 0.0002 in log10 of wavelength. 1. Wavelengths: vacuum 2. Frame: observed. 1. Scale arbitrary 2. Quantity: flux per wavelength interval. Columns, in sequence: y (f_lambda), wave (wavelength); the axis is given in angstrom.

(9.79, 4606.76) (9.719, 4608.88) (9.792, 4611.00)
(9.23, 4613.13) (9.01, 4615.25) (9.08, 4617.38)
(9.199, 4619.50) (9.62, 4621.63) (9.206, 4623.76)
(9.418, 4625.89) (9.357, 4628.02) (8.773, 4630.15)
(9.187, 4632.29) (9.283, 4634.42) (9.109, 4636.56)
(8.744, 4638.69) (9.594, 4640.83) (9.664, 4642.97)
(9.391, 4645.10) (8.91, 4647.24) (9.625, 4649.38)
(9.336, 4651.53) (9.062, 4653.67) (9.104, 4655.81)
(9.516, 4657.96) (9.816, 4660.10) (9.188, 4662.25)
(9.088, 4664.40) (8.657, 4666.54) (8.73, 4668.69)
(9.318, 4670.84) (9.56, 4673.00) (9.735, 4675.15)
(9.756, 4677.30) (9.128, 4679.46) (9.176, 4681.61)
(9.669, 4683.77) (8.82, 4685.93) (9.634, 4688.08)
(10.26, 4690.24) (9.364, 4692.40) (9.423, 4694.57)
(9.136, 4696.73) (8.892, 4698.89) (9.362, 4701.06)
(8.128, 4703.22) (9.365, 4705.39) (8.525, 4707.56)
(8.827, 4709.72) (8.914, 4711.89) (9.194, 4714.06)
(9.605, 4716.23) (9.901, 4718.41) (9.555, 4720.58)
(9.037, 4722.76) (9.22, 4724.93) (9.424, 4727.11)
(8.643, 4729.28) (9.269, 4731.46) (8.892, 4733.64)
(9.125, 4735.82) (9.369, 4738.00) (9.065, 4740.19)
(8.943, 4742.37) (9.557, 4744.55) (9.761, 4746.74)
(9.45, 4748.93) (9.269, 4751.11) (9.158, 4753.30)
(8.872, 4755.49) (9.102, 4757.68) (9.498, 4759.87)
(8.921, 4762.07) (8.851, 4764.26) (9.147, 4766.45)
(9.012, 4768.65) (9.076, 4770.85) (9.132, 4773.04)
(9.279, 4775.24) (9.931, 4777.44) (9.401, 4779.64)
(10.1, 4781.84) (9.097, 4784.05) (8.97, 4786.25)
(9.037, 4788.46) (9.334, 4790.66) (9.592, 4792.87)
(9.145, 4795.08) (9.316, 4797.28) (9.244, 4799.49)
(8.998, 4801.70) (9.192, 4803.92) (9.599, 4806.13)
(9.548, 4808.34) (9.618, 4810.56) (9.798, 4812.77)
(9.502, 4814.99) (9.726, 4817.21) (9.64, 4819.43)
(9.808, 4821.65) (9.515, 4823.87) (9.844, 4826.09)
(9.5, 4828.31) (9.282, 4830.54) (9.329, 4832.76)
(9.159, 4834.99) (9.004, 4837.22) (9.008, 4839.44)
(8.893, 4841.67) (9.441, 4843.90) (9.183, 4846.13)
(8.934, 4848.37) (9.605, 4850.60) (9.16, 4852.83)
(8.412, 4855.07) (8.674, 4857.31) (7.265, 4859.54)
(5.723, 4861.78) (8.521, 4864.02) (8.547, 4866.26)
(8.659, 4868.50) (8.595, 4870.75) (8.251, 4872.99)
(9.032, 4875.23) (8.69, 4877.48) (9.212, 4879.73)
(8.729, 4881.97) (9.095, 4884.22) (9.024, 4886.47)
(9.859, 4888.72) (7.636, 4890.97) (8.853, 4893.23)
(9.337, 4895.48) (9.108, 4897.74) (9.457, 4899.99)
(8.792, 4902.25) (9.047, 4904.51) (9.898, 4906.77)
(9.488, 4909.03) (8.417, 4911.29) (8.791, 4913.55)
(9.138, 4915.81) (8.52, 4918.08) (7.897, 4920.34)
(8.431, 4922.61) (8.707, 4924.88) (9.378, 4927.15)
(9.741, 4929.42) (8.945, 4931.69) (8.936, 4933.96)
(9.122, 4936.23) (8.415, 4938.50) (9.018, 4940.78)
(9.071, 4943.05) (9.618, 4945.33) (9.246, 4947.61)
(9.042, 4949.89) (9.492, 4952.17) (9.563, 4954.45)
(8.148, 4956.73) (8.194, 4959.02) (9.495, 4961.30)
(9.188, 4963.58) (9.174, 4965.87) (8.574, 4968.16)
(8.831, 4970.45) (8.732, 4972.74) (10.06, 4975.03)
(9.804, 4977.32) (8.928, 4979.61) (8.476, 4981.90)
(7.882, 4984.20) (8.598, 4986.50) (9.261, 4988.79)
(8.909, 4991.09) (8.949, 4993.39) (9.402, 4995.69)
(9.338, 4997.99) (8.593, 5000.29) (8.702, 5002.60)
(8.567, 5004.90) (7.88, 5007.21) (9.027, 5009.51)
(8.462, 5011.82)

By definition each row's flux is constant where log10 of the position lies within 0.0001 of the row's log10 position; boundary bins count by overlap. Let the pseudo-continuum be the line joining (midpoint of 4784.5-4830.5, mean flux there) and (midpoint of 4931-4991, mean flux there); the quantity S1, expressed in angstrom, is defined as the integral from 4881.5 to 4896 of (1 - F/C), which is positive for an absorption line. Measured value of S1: 0.4 angstrom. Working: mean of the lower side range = 9.44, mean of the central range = 8.92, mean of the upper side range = 8.99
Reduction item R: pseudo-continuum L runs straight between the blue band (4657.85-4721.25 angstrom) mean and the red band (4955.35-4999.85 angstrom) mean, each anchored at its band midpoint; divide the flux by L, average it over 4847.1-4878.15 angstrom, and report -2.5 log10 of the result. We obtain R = 0.080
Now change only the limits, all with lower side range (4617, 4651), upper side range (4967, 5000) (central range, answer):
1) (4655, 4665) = -0.01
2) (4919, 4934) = 0.02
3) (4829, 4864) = 0.04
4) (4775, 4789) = -0.03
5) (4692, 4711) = 0.03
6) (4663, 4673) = 0.03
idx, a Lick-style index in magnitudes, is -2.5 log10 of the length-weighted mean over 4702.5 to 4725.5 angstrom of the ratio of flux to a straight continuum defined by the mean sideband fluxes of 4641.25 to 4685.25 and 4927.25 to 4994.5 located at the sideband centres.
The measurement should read 0.02 mag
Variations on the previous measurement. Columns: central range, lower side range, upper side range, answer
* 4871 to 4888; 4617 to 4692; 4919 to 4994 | 0.02 mag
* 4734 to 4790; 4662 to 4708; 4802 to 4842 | 0.01 mag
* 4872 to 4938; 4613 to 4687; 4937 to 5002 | 0.01 mag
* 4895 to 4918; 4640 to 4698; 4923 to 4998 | 0.00 mag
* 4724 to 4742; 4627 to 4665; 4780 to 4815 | 0.02 mag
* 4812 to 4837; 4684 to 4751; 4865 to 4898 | -0.07 mag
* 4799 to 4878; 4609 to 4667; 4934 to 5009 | 0.01 mag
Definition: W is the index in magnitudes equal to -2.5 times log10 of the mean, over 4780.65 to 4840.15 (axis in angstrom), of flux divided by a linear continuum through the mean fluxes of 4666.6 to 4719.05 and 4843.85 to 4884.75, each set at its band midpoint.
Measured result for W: -0.07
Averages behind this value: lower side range 9.25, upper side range 8.59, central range 9.41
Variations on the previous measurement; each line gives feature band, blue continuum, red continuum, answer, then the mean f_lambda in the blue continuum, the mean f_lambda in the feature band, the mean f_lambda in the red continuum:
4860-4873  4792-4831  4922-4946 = 0.16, 9.5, 7.99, 9.04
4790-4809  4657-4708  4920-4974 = -0.02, 9.27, 9.33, 8.97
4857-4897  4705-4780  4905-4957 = 0.06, 9.21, 8.54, 9.02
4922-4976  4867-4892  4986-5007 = -0.02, 8.8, 9.05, 8.89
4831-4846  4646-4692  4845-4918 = -0.03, 9.34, 9.15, 8.78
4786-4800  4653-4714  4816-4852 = 0.01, 9.22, 9.25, 9.37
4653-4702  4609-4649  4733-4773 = -0.01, 9.27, 9.32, 9.17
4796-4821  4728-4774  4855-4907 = -0.06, 9.15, 9.48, 8.67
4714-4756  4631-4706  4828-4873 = -0.02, 9.28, 9.27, 8.72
